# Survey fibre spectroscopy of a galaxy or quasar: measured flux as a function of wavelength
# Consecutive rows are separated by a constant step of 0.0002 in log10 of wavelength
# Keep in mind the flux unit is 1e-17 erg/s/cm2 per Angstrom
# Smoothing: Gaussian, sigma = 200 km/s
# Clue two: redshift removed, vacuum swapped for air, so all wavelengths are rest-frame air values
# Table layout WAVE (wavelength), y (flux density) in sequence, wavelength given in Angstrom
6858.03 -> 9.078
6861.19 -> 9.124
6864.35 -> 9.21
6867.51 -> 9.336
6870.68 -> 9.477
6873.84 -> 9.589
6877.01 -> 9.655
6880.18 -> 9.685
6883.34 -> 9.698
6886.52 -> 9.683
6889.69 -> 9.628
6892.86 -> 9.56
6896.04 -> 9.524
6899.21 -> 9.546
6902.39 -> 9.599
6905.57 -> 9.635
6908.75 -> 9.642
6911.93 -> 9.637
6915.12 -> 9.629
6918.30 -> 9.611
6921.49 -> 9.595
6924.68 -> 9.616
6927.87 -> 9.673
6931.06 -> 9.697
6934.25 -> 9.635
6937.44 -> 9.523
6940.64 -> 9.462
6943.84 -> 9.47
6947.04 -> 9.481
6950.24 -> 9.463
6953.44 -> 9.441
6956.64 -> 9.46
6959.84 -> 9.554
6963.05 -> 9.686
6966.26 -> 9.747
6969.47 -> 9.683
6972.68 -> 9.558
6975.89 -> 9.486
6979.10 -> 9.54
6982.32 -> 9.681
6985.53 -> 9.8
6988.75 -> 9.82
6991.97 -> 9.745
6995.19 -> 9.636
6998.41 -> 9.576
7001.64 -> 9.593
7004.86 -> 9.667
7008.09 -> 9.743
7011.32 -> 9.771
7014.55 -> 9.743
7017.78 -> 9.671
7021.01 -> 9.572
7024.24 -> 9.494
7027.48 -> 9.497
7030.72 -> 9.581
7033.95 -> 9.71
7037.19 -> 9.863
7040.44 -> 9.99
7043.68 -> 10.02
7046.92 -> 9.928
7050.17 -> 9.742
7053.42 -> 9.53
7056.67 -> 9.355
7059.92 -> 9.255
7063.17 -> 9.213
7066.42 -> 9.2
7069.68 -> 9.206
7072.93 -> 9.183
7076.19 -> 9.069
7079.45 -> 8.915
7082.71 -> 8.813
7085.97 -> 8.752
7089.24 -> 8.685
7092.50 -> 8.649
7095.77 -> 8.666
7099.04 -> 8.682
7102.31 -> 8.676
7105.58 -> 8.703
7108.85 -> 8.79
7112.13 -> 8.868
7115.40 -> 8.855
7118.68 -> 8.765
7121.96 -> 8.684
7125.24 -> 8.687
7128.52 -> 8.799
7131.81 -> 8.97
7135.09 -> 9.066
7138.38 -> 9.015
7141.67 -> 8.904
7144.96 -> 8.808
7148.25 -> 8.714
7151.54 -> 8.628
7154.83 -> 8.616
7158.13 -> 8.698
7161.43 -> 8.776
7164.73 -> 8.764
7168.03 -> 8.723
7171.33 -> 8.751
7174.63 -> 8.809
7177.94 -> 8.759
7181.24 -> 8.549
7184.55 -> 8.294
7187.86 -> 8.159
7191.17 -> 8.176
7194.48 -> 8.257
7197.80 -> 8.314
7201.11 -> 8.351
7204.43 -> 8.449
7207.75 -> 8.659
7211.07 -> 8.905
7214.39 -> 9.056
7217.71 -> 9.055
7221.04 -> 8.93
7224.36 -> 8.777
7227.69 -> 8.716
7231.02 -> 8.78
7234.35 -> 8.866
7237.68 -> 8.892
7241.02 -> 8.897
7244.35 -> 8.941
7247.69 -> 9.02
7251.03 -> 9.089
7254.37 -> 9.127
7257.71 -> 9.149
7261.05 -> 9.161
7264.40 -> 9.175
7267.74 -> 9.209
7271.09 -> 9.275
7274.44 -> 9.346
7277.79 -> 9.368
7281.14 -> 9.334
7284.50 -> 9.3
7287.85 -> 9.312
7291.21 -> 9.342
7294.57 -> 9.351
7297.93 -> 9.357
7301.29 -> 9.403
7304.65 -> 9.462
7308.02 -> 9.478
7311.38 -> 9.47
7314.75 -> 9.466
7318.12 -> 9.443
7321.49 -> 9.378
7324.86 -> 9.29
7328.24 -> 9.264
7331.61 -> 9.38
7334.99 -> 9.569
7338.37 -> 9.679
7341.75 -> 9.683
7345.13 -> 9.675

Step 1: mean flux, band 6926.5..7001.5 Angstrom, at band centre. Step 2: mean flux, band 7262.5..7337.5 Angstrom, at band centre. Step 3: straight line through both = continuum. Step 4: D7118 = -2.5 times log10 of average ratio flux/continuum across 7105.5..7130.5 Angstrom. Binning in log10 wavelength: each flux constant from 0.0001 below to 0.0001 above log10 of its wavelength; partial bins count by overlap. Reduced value 0.085 mag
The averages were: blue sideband 9.6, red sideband 9.37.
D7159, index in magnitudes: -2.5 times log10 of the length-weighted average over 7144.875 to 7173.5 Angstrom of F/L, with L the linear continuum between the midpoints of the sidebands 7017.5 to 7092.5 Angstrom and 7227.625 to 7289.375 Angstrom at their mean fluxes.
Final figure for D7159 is 0.06 mag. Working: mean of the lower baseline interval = 9.38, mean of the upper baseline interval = 9.11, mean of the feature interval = 8.72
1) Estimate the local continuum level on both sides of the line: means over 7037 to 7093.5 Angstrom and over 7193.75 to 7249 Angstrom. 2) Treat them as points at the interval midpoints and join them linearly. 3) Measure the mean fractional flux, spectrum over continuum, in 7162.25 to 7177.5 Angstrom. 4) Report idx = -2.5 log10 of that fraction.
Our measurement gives 0.02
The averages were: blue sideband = 9.29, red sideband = 8.76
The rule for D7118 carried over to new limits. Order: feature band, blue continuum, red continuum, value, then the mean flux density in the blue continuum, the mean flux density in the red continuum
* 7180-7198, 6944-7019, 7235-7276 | 0.12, 9.63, 9.1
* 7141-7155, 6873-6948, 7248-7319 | 0.08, 9.6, 9.31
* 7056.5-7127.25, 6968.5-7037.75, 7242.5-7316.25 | 0.08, 9.65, 9.28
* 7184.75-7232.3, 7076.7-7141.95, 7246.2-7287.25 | 0.06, 8.8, 9.22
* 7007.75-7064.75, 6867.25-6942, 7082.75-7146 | -0.06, 9.6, 8.79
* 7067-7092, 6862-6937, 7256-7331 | 0.06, 9.58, 9.33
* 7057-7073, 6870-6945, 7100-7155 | -0.02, 9.61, 8.8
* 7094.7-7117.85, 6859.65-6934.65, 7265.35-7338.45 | 0.09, 9.57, 9.38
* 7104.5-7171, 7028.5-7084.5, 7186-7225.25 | 0.02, 9.44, 8.59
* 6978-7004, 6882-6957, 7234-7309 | -0.02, 9.58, 9.21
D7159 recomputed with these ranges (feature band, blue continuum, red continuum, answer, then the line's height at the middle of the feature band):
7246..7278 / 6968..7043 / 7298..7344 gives 0.04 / 9.5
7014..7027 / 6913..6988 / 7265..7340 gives -0.01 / 9.55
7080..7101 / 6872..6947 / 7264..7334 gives 0.09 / 9.49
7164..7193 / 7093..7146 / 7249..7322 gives 0.05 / 8.99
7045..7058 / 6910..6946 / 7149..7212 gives -0.07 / 9.09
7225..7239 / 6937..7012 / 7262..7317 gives 0.07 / 9.4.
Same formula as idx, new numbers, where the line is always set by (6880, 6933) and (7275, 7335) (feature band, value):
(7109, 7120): 0.080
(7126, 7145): 0.066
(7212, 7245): 0.064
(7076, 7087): 0.076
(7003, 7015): -0.018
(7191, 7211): 0.124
